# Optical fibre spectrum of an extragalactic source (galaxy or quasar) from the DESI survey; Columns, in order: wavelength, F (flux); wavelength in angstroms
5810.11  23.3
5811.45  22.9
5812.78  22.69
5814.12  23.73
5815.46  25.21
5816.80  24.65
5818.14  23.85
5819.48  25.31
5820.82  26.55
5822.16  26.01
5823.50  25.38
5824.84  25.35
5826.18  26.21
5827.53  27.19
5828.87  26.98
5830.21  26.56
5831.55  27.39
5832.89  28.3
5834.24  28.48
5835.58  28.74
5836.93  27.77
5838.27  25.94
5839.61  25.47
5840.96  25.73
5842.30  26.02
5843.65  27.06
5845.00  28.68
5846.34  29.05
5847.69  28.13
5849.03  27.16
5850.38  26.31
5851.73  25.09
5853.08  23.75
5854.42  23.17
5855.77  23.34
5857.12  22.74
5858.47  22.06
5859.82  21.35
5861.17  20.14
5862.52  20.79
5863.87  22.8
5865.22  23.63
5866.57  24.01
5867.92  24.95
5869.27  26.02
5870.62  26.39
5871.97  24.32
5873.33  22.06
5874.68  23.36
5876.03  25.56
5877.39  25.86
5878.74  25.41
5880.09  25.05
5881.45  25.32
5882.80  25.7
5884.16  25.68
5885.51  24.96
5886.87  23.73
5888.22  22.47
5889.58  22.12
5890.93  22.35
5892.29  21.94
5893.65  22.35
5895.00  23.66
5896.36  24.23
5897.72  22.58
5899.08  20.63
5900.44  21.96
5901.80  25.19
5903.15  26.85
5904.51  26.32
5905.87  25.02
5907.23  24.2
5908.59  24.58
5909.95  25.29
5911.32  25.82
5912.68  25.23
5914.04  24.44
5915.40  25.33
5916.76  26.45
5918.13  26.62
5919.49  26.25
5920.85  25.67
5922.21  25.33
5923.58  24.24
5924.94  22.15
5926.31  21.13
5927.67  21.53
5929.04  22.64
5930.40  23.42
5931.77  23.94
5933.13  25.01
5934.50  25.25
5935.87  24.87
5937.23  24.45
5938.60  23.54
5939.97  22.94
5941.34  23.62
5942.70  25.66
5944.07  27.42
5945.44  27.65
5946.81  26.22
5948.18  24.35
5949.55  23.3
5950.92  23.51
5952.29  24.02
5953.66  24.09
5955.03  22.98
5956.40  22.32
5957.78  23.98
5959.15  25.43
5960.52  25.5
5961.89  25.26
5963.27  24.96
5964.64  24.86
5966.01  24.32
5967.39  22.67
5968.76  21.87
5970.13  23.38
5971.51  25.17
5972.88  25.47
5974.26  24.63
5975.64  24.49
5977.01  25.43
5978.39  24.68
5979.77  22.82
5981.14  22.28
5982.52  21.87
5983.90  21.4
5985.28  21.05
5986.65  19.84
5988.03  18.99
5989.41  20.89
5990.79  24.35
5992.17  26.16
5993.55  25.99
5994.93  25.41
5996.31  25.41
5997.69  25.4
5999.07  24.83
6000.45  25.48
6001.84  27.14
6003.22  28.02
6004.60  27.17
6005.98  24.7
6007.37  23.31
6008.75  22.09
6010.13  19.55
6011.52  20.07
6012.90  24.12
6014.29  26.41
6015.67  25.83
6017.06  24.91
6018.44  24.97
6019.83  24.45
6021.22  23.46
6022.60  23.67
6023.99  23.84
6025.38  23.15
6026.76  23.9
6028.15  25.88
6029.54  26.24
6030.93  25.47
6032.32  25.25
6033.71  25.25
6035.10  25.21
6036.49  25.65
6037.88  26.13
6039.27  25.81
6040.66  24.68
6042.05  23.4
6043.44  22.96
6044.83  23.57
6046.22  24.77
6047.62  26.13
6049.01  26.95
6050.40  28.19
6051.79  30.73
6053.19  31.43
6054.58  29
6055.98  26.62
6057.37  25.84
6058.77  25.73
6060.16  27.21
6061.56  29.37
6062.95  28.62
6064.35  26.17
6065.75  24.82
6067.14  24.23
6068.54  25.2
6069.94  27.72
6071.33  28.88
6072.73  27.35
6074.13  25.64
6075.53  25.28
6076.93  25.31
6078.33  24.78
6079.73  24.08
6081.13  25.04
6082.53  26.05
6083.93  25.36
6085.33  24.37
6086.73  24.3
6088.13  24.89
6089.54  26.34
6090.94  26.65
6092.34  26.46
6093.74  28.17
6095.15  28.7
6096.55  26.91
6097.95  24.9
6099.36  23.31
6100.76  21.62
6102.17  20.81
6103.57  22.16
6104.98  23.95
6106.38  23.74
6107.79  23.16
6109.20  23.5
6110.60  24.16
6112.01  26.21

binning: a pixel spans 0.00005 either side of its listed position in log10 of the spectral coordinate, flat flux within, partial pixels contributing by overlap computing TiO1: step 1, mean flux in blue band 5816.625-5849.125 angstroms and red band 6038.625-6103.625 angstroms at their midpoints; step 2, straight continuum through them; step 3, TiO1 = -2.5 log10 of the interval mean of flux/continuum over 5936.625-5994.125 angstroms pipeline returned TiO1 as 0.10 mag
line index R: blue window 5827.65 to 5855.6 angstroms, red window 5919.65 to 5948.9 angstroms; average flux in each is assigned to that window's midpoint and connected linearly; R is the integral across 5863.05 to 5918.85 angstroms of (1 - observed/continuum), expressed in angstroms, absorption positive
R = 2.35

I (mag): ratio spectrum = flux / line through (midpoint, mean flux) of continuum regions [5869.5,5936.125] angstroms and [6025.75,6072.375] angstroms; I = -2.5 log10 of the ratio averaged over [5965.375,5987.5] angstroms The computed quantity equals 0.09 mag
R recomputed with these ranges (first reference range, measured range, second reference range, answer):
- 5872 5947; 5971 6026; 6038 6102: 2.9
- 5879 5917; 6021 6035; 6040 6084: 0.7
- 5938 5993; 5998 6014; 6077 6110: -0.1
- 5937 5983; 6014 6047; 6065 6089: 0.3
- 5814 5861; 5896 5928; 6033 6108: 1.6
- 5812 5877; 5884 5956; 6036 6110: 3.3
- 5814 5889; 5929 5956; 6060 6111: 0.9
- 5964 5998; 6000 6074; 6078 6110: -4.5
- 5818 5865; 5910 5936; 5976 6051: 0.5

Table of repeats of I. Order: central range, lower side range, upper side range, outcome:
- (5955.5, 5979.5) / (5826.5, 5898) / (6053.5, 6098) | 0.06 mag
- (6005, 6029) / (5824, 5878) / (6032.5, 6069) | 0.10 mag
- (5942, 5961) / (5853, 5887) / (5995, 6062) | 0.00 mag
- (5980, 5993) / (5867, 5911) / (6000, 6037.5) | 0.12 mag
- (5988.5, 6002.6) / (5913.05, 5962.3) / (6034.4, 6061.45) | 0.02 mag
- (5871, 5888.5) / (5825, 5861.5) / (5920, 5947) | 0.03 mag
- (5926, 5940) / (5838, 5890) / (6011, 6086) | 0.06 mag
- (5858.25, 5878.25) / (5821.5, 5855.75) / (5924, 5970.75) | 0.10 mag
